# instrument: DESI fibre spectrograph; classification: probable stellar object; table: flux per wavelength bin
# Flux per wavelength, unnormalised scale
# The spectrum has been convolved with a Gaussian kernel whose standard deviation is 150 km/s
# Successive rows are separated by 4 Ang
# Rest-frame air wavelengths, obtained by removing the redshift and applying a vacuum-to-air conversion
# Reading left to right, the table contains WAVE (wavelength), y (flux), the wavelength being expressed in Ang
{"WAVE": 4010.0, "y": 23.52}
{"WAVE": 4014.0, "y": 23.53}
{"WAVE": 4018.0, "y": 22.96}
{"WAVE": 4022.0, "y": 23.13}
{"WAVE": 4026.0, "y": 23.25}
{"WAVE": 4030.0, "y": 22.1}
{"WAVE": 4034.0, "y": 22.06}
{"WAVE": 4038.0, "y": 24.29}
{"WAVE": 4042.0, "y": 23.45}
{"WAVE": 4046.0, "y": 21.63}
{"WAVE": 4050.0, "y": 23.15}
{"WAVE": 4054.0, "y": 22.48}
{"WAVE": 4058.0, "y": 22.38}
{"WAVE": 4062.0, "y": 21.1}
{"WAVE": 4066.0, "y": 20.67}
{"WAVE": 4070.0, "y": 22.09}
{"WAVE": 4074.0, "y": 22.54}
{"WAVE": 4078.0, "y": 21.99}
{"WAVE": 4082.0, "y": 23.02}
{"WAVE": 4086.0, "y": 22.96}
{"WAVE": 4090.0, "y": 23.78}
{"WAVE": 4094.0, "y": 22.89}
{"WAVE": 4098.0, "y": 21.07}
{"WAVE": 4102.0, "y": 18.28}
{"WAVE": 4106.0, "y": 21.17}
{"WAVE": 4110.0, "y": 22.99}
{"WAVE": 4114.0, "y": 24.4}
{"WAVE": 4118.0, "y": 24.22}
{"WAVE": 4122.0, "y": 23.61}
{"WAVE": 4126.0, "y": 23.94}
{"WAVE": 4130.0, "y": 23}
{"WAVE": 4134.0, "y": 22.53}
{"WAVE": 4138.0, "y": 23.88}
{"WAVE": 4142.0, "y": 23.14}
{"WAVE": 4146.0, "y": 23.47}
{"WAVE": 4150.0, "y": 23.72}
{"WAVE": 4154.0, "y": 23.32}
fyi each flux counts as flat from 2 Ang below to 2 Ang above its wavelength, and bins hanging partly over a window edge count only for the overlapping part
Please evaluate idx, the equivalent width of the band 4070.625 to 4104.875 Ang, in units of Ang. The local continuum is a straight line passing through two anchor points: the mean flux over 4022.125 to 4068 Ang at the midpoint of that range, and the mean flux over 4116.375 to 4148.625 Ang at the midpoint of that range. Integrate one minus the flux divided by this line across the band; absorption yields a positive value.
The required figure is 1.3 Ang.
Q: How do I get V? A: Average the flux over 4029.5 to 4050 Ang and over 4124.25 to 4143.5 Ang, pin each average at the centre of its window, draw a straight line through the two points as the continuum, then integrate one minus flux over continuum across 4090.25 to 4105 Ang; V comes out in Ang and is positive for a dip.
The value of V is 1.3 Ang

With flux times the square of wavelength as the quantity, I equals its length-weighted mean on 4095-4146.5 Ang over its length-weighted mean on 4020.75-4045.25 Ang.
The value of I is 1.03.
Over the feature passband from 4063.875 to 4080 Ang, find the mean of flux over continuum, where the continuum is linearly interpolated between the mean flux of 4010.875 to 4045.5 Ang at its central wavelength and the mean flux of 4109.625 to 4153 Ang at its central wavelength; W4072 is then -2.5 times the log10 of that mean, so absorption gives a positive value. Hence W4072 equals 0.070 mag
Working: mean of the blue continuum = 23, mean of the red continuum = 23.6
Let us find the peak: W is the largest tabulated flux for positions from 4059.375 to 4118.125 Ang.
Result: 24.4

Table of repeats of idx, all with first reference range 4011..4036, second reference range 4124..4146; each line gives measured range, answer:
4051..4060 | 0.19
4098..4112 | 1.41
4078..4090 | 0.08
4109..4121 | -0.36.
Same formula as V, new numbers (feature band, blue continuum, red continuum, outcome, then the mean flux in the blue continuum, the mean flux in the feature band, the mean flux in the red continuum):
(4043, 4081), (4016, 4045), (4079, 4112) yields 0.76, 23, 22.1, 22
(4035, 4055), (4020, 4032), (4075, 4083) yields -0.25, 22.8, 23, 22.4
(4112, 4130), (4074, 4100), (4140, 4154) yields -0.67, 22.6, 23.9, 23.4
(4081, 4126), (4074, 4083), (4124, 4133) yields 0.55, 22.5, 22.6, 23.4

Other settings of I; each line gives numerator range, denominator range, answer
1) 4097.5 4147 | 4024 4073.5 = 1.06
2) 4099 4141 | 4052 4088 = 1.05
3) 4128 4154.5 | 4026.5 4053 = 1.07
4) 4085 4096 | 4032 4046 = 1.03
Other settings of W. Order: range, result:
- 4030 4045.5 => 24.29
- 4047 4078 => 23.15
